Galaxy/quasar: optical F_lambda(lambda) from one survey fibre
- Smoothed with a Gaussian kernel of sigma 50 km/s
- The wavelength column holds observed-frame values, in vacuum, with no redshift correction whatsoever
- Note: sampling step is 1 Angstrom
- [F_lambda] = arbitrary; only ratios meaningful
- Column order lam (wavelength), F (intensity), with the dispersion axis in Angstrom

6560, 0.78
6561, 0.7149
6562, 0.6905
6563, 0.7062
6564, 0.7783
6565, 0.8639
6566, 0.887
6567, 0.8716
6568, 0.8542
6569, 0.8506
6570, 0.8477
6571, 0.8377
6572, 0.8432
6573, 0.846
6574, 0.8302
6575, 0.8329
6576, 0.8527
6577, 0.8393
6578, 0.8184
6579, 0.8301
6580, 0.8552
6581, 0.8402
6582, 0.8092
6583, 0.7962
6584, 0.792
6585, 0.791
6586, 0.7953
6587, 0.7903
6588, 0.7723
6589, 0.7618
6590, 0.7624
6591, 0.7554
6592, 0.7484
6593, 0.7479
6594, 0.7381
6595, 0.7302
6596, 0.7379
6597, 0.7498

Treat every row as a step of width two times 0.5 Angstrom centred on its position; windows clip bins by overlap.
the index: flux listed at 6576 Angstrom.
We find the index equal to 0.8527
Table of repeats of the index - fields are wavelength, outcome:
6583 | 0.7962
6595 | 0.7302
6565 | 0.8639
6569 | 0.8506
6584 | 0.792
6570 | 0.8477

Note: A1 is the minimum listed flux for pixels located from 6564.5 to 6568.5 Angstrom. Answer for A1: 0.8542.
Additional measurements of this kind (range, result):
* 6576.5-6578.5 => 0.8184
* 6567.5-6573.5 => 0.8377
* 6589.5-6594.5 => 0.7381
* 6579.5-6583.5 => 0.7962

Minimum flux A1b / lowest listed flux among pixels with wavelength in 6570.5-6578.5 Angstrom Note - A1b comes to 0.8184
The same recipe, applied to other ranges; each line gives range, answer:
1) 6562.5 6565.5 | 0.7062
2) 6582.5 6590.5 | 0.7618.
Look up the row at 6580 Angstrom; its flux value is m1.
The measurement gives 0.8552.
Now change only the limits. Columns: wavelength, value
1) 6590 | 0.7624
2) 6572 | 0.8432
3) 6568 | 0.8542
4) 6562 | 0.6905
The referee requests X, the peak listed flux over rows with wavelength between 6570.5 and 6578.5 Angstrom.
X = 0.8527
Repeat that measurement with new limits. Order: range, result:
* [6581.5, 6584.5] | 0.8092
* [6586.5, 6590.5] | 0.7903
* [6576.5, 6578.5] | 0.8393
